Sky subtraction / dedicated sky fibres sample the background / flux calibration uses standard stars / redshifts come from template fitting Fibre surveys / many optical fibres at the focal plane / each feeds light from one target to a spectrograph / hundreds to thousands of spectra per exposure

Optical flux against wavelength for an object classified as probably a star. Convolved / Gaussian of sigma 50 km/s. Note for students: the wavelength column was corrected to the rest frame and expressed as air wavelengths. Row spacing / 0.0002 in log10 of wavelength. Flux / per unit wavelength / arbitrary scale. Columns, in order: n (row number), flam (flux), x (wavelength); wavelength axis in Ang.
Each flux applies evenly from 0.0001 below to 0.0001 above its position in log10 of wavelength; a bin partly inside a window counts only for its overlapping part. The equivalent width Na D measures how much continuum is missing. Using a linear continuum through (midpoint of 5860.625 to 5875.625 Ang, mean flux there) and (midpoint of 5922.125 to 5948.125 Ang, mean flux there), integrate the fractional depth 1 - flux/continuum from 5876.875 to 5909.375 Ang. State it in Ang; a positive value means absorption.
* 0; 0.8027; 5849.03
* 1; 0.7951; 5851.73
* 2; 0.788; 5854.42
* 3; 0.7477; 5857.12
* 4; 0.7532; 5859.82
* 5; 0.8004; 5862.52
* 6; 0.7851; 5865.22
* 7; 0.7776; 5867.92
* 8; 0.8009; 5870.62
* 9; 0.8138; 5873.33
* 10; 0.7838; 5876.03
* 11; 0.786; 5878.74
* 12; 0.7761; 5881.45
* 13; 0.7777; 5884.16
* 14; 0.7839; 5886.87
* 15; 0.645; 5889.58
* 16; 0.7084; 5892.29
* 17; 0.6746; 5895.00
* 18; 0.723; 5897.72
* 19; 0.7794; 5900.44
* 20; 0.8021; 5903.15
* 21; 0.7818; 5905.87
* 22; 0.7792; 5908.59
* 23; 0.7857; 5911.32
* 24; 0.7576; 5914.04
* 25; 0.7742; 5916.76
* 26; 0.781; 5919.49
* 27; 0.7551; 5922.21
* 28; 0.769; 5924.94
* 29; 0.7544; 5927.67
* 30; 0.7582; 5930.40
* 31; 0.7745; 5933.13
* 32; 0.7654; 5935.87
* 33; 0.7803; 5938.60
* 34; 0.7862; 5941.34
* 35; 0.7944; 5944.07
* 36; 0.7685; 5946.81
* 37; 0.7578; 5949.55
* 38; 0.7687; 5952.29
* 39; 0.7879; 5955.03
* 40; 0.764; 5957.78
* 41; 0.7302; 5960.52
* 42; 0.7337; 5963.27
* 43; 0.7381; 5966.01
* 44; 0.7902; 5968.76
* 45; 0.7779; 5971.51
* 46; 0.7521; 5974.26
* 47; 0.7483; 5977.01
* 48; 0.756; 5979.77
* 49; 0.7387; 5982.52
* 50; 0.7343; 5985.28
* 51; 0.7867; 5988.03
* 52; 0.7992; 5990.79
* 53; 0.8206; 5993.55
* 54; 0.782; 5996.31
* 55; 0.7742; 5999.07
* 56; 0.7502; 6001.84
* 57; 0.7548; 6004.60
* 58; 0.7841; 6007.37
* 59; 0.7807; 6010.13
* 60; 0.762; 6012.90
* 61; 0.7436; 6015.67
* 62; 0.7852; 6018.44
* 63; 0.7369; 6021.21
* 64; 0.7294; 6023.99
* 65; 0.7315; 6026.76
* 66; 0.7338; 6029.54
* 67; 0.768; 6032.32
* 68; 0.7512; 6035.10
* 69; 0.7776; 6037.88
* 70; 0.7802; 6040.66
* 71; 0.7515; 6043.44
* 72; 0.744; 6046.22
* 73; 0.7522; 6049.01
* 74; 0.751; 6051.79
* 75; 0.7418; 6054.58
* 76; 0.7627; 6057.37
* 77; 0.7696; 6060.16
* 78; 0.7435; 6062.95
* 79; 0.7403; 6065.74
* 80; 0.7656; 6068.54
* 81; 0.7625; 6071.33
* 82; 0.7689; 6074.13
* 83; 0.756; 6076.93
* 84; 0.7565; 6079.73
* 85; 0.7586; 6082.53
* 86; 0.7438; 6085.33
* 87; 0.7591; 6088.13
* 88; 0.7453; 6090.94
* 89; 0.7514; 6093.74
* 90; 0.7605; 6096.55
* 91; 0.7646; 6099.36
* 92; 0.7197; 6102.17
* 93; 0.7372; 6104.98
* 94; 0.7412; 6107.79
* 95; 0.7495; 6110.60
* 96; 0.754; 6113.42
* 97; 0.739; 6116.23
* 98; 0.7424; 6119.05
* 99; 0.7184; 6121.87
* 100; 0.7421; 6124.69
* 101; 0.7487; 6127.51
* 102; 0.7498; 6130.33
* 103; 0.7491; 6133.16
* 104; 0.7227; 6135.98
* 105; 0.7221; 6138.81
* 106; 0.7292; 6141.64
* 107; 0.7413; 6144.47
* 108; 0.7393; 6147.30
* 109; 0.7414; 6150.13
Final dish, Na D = 1.4 Ang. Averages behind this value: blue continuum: 0.793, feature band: 0.752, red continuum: 0.771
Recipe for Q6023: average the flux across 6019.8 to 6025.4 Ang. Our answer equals 0.733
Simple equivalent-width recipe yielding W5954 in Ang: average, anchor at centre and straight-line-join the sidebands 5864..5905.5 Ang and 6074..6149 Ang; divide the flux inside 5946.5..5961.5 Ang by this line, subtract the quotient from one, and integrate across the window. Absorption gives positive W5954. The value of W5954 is -0.1 Ang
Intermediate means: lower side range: 0.762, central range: 0.763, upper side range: 0.744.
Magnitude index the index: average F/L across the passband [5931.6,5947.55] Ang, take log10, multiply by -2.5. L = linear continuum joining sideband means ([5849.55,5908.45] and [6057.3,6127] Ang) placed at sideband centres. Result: -0.02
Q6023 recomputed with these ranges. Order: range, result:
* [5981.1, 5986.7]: 0.738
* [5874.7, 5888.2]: 0.781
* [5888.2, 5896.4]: 0.677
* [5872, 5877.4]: 0.799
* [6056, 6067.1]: 0.754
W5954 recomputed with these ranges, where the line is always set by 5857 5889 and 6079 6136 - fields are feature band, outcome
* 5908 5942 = 0.1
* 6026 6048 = 0.0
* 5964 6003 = -0.2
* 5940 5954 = -0.1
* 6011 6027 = 0.2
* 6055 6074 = -0.1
